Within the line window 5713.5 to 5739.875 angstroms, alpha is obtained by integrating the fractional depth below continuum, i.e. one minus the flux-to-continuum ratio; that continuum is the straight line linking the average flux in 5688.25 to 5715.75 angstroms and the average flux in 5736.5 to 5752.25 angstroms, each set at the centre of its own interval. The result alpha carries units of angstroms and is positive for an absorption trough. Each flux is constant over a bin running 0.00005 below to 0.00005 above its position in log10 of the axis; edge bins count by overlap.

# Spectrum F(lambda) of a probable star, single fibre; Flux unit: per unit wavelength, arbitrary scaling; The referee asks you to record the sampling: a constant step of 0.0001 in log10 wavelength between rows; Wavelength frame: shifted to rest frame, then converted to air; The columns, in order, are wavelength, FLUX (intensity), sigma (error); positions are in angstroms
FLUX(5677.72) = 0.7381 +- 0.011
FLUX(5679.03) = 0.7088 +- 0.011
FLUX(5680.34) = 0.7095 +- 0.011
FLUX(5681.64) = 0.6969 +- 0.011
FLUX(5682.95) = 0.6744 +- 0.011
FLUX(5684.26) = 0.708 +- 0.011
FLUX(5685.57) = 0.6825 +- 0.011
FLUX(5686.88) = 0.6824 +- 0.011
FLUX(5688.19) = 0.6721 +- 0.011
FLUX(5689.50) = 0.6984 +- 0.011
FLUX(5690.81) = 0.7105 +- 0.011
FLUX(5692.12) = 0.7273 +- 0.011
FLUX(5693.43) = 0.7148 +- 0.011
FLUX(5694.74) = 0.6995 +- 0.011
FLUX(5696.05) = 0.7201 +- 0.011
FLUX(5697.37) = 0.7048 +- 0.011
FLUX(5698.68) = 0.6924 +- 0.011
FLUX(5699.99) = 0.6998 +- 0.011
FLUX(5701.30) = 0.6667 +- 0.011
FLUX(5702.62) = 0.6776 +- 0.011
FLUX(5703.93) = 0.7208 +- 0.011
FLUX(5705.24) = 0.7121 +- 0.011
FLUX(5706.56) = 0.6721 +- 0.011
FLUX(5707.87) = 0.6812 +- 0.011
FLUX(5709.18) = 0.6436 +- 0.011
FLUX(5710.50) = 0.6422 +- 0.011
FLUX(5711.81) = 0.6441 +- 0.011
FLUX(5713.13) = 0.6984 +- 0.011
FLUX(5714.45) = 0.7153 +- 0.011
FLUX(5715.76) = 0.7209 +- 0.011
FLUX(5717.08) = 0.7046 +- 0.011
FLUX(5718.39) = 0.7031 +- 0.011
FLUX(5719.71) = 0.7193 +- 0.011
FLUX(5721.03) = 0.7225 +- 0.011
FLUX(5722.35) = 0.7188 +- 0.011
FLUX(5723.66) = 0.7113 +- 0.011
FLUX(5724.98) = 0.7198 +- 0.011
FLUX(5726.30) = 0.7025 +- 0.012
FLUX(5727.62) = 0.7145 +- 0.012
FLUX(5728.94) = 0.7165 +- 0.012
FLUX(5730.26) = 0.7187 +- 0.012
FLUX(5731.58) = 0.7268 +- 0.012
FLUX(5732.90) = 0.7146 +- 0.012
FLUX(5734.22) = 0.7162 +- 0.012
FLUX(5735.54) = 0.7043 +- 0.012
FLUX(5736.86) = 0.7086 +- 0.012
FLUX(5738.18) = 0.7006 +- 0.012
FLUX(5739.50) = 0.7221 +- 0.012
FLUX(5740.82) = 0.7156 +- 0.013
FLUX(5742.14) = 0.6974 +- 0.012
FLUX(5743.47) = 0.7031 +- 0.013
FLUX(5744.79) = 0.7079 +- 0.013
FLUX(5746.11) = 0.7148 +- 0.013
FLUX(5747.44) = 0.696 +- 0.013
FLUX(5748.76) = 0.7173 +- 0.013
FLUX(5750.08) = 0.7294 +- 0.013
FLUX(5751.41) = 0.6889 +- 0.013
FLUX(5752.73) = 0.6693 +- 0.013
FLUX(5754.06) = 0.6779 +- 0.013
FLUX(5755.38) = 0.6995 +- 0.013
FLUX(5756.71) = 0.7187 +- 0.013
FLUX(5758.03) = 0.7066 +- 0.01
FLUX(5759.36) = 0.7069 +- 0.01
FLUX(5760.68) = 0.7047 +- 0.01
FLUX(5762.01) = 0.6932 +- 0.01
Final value -0.5 angstroms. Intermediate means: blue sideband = 0.692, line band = 0.714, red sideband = 0.708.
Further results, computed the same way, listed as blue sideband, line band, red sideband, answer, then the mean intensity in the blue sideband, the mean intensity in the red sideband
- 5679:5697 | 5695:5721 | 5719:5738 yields 0.55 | 0.7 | 0.715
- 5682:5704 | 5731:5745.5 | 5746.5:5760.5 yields -0.21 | 0.696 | 0.702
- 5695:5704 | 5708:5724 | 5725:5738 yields 0.23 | 0.696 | 0.713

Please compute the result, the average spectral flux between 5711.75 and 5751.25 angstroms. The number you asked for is 0.711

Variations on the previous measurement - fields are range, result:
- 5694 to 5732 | 0.699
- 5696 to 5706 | 0.697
